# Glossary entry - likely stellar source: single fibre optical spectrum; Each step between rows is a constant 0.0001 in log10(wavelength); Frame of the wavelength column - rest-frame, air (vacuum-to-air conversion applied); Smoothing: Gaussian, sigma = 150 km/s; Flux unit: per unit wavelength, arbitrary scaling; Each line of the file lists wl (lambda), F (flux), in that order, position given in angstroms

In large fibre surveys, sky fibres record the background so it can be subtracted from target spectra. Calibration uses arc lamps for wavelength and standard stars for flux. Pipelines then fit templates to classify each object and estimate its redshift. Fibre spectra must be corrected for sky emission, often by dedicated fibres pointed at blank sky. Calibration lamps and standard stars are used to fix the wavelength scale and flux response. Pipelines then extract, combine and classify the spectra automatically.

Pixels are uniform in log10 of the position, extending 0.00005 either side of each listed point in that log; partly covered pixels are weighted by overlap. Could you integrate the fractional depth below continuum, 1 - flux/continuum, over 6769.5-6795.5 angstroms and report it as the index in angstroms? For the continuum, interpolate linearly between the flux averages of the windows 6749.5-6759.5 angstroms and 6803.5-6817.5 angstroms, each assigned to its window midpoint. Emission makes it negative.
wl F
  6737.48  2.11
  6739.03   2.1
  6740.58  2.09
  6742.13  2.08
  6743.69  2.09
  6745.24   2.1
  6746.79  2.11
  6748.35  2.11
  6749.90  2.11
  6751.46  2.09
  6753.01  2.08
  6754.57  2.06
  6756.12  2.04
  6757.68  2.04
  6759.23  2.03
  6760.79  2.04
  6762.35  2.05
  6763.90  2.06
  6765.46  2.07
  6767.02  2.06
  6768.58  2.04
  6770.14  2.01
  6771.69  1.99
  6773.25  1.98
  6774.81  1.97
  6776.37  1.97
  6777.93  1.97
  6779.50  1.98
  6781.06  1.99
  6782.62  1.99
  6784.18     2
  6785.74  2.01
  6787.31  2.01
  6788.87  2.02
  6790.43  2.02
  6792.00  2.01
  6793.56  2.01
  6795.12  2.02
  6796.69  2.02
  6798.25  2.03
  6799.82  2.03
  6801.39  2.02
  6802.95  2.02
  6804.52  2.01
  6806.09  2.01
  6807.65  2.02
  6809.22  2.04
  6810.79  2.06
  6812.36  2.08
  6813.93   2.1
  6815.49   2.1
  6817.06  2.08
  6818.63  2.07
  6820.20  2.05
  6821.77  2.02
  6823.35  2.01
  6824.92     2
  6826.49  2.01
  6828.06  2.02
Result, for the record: 0.8 angstroms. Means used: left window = 2.06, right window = 2.05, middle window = 2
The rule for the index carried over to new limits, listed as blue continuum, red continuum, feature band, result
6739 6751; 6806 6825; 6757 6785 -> 0.9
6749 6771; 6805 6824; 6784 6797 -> 0.3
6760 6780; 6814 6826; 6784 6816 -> 0.1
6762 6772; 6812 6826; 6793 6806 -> 0.2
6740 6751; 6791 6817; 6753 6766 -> 0.2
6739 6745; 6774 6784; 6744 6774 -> -0.3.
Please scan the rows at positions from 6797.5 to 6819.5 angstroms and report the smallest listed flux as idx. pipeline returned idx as 2.01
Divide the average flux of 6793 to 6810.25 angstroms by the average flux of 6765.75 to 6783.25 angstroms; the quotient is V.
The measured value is 1.01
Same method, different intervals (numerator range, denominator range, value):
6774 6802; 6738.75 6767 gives 0.97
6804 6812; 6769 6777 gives 1.02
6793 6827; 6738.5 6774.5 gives 0.99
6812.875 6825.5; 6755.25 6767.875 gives 1.00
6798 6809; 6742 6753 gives 0.96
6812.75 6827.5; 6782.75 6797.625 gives 1.02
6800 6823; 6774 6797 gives 1.02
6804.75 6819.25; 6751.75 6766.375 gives 1.00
